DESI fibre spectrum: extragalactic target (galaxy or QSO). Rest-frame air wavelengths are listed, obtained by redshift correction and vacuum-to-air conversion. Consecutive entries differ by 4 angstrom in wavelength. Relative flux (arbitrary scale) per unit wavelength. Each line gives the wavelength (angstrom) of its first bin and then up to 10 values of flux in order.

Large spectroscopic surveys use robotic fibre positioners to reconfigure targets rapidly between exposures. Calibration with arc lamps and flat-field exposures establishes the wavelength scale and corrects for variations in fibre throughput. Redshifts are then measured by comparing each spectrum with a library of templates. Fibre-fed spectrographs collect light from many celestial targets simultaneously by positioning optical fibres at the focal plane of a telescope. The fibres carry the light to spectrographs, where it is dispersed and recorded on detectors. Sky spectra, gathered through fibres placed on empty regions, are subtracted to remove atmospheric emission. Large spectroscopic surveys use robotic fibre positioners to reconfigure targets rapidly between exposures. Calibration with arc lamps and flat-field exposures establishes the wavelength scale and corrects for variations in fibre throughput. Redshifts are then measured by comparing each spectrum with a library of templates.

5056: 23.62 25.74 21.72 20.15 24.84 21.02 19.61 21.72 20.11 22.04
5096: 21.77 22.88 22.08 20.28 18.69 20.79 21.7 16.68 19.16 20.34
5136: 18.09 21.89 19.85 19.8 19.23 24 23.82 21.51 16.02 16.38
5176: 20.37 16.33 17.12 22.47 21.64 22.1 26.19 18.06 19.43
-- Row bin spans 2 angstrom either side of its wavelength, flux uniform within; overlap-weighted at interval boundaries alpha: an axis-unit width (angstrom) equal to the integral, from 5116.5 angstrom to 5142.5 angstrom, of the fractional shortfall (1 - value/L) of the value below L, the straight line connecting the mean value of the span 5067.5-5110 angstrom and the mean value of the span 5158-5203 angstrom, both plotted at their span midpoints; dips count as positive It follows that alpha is 1.6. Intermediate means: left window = 21.5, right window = 20.3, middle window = 19.7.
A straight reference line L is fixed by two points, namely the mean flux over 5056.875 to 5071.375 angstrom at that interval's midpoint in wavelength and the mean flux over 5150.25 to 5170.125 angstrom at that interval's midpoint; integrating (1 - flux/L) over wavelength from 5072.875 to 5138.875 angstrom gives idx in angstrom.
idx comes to 4.4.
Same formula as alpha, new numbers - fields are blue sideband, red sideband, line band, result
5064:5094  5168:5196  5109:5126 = 0.83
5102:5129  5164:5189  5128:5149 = -0.70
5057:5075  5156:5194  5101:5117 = 0.85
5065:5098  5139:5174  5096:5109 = -0.48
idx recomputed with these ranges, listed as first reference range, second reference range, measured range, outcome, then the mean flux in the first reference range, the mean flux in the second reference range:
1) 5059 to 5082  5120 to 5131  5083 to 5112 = -1.3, 22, 18.8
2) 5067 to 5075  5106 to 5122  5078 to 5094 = 0.7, 22.6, 20.4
